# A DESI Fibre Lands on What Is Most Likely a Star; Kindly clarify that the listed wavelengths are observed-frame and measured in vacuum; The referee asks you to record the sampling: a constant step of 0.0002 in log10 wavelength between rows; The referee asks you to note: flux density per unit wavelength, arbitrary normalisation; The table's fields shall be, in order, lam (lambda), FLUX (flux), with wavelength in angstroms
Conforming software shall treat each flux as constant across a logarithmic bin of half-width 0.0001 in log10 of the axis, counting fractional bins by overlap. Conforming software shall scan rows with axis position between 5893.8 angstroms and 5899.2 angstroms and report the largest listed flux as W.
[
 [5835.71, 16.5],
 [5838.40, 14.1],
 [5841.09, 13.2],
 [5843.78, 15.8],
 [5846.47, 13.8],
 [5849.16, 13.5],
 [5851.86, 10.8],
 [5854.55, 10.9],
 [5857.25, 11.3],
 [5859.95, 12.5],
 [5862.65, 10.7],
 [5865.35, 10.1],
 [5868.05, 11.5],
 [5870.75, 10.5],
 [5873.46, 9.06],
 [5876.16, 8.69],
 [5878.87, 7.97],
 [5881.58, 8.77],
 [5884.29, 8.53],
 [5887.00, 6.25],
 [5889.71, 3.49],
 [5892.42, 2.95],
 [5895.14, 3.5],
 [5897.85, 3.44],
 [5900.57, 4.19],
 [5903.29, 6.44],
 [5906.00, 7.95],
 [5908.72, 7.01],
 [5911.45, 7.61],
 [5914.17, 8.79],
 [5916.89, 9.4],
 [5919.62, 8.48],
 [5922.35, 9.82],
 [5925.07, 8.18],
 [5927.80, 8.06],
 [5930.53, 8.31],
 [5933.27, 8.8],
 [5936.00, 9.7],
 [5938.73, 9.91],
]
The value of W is 3.5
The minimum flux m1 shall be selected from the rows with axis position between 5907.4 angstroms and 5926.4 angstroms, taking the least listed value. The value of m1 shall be 7.01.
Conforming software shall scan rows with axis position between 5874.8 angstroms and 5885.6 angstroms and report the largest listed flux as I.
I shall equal 8.77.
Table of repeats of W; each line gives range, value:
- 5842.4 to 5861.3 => 15.8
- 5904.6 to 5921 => 9.4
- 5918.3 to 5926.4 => 9.82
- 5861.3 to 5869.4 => 11.5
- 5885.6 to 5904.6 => 6.44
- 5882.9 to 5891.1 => 8.53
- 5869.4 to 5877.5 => 10.5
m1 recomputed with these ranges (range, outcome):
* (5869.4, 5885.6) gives 7.97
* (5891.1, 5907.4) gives 2.95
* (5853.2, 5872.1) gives 10.1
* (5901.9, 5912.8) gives 6.44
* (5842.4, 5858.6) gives 10.8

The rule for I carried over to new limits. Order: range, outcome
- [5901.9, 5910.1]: 7.95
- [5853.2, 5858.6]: 11.3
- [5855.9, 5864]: 12.5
